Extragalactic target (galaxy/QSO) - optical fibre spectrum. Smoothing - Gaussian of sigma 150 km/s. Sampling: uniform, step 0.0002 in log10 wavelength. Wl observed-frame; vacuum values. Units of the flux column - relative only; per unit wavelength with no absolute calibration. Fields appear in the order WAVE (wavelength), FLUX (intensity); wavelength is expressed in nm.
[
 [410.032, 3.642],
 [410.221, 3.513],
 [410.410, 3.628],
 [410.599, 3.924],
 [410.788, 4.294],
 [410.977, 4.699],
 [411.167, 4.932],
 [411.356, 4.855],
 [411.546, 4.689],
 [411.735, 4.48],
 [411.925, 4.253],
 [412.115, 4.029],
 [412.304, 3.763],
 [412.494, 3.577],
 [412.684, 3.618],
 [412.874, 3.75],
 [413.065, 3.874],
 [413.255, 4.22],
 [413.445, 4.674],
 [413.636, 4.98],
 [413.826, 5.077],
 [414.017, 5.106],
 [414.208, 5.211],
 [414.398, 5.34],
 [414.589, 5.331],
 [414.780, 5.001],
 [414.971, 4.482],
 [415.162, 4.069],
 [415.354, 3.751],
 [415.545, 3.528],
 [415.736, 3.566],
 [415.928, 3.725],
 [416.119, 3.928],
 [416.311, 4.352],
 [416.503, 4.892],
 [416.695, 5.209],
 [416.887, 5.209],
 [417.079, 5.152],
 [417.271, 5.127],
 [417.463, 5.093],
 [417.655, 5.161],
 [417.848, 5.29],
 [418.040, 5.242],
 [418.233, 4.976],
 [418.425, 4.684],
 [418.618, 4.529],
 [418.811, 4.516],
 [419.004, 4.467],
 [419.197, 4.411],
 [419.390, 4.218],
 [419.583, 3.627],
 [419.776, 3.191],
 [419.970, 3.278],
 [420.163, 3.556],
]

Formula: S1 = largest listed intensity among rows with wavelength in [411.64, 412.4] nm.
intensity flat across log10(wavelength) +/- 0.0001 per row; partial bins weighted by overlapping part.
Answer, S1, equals 4.48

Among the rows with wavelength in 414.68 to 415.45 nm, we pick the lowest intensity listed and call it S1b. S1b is 3.751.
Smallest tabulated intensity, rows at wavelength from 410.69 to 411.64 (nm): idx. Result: 4.294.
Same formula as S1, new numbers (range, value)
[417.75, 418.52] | 5.29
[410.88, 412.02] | 4.932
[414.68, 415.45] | 5.001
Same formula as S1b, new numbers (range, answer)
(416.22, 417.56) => 4.352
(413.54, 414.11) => 4.98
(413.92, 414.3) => 5.106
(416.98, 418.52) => 4.684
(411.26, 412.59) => 3.577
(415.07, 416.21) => 3.528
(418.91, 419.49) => 4.218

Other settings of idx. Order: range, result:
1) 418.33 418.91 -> 4.516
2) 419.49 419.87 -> 3.191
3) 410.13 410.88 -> 3.513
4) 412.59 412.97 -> 3.618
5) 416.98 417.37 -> 5.127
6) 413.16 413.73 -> 4.22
